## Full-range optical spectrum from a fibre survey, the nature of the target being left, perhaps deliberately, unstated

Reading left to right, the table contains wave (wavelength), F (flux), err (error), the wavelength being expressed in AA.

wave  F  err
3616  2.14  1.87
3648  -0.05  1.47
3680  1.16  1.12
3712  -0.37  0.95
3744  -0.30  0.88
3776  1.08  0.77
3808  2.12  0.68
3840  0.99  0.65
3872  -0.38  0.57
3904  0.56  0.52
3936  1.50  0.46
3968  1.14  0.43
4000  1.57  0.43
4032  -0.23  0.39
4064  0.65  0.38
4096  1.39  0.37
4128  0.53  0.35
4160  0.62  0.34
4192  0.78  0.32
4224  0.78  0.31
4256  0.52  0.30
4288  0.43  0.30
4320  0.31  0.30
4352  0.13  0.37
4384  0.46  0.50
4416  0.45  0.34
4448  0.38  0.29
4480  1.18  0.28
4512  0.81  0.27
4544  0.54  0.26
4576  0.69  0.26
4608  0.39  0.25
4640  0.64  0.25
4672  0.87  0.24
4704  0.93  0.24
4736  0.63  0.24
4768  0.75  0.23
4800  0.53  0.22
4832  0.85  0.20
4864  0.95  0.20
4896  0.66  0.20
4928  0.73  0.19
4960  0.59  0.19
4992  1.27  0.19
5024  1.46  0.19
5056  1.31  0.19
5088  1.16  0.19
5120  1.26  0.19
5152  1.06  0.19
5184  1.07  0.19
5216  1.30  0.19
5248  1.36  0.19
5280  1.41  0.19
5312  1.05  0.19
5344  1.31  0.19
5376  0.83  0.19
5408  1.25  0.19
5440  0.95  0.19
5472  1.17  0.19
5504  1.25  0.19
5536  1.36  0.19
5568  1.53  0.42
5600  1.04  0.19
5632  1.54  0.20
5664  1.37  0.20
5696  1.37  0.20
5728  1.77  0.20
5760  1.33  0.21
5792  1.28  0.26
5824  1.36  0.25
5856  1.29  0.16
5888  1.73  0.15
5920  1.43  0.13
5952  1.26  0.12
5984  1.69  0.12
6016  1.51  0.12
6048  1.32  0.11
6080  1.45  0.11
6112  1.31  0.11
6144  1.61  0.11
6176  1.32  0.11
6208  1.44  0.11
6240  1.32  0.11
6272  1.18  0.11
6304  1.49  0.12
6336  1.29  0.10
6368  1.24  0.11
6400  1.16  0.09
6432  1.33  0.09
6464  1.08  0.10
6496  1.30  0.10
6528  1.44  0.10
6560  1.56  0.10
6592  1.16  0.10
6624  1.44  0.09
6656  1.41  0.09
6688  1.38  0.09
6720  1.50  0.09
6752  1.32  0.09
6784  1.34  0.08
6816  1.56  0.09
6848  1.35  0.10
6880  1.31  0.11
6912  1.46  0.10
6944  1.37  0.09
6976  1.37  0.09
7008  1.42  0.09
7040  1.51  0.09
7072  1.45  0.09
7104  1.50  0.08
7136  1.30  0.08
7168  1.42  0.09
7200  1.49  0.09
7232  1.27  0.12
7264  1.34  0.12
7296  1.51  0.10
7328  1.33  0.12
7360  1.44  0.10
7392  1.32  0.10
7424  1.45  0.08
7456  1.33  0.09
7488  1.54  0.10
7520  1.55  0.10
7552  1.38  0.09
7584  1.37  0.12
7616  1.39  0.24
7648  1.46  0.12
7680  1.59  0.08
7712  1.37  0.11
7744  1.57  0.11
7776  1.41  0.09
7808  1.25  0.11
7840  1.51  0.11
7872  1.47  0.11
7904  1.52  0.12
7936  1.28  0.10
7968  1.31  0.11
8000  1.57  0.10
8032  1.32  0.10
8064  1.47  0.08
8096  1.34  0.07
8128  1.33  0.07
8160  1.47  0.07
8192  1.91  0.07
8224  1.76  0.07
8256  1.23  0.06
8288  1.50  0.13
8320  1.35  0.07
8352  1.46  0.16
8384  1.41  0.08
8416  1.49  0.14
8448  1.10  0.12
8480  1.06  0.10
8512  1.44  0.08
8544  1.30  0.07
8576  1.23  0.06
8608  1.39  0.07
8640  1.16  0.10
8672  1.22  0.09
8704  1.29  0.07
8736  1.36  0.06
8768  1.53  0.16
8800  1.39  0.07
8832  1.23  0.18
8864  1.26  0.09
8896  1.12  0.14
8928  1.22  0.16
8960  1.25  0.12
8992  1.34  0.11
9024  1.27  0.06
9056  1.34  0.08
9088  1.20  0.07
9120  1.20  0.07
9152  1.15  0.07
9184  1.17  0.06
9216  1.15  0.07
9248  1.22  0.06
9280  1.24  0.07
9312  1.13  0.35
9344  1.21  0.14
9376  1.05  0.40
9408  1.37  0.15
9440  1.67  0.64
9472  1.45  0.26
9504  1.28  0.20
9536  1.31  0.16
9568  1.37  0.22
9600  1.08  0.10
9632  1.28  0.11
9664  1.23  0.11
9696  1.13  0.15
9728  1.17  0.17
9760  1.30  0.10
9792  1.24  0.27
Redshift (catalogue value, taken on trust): 0.25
